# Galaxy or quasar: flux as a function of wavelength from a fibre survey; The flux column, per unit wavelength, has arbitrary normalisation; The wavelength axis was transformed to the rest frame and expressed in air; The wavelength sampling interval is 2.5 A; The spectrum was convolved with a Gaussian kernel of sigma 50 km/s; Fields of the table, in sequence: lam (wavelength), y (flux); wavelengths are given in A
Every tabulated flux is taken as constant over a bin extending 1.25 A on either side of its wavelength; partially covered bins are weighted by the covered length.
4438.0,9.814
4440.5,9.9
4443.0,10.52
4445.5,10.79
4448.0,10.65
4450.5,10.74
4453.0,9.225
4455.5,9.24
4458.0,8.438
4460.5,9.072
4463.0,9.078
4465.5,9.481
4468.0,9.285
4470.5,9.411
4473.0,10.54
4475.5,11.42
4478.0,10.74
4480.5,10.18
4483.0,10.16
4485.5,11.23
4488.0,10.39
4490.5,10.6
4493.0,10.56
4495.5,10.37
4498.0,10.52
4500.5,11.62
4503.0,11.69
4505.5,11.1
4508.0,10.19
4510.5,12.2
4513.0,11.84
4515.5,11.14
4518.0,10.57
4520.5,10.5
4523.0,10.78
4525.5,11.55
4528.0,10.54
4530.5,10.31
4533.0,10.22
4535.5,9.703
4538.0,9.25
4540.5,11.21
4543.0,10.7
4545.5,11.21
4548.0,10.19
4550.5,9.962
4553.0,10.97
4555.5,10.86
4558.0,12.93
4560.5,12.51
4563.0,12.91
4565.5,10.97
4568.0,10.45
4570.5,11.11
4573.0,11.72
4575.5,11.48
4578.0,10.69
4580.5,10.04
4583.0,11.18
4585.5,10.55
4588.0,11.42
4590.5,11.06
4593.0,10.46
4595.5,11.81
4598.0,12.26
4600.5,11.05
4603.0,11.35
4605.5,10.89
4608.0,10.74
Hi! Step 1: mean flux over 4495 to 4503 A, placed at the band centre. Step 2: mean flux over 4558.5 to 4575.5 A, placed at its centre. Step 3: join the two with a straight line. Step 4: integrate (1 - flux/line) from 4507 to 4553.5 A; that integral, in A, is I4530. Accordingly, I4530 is 2.6 A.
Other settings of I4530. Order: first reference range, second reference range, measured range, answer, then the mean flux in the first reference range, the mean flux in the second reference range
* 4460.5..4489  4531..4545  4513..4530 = -1.10 A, 10.1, 10.3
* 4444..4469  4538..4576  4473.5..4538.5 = -2.34 A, 9.61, 11.2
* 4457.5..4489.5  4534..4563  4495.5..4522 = -1.67 A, 10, 10.9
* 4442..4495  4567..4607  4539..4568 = -1.19 A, 10.1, 11.1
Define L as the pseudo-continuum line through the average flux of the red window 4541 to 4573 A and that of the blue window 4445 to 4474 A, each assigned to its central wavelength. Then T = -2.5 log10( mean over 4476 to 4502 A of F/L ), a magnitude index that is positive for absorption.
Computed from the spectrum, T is -0.06 mag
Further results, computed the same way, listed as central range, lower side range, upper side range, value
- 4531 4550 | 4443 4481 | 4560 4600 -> 0.05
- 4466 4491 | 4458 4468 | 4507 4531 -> -0.08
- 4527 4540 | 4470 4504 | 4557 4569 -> 0.14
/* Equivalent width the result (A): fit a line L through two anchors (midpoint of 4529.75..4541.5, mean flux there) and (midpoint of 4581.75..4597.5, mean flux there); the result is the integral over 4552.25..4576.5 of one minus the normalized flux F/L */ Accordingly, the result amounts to -2.2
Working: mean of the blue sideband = 10.1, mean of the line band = 11.6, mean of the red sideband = 11.1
